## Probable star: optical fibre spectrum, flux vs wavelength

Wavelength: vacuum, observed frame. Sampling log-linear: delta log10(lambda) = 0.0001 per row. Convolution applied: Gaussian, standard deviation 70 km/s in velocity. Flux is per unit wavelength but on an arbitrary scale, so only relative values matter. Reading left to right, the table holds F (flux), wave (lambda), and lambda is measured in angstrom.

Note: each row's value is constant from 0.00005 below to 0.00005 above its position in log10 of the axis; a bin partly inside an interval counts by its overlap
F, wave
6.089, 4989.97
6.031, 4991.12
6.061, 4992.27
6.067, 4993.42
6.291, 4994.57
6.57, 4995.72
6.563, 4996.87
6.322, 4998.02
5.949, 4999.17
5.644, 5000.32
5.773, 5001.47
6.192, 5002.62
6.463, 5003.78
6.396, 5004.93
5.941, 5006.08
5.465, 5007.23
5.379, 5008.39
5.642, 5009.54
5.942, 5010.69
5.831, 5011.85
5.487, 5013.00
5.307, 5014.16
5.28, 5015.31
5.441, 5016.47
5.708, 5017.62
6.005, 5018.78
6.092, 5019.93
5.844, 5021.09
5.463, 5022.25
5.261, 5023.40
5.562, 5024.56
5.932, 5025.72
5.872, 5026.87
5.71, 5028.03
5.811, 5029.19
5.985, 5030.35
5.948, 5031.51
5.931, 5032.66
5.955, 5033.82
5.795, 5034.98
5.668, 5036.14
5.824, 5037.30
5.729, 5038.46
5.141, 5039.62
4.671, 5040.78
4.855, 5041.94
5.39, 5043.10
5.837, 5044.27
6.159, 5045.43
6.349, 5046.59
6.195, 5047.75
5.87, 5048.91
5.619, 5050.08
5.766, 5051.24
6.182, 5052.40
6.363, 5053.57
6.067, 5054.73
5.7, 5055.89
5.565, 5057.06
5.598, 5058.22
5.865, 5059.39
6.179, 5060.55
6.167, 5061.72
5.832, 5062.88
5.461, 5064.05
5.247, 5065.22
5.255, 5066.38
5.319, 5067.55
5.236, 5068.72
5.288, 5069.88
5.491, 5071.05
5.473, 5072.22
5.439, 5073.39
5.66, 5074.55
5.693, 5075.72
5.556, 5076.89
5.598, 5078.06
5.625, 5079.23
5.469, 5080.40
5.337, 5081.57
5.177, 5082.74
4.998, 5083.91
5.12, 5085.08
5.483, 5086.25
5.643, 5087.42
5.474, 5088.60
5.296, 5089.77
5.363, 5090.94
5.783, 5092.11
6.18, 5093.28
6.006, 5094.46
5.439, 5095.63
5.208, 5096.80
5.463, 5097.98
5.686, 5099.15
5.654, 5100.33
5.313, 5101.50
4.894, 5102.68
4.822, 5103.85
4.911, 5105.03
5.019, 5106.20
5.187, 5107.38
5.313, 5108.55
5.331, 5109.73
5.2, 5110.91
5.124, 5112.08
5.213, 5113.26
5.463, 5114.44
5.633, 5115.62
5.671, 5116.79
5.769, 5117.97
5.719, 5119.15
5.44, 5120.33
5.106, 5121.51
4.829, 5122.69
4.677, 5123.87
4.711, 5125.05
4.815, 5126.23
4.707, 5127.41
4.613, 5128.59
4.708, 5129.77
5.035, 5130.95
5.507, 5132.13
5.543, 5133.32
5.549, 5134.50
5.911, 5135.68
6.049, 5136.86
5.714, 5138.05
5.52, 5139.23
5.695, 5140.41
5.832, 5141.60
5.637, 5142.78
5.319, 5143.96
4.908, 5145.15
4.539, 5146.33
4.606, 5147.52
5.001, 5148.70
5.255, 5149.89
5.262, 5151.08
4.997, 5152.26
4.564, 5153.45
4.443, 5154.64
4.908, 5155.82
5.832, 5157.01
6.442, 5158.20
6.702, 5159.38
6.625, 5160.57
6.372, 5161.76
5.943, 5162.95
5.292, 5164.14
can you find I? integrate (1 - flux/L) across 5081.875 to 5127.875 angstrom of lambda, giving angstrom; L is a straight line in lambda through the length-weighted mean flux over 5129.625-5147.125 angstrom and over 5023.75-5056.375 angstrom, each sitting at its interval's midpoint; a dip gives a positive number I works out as 2.1 angstrom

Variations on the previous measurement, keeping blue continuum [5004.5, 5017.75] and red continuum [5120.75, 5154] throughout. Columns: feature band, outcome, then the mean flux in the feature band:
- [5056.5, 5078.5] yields -0.6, 5.58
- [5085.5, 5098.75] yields -0.6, 5.57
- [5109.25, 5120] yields -0.4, 5.46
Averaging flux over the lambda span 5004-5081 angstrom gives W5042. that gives 5.69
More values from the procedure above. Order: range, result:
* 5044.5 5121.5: 5.55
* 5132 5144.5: 5.67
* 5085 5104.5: 5.47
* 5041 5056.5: 5.84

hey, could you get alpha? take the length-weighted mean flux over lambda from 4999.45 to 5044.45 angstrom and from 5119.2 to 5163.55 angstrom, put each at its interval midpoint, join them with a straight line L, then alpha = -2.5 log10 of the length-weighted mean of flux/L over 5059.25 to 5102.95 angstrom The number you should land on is 0.00 mag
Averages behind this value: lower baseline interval 5.7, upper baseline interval 5.34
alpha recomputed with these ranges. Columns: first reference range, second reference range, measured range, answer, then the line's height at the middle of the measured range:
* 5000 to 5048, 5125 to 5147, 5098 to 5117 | 0.026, 5.4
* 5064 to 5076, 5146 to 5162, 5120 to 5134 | 0.089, 5.39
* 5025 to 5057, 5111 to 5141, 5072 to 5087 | 0.026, 5.57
